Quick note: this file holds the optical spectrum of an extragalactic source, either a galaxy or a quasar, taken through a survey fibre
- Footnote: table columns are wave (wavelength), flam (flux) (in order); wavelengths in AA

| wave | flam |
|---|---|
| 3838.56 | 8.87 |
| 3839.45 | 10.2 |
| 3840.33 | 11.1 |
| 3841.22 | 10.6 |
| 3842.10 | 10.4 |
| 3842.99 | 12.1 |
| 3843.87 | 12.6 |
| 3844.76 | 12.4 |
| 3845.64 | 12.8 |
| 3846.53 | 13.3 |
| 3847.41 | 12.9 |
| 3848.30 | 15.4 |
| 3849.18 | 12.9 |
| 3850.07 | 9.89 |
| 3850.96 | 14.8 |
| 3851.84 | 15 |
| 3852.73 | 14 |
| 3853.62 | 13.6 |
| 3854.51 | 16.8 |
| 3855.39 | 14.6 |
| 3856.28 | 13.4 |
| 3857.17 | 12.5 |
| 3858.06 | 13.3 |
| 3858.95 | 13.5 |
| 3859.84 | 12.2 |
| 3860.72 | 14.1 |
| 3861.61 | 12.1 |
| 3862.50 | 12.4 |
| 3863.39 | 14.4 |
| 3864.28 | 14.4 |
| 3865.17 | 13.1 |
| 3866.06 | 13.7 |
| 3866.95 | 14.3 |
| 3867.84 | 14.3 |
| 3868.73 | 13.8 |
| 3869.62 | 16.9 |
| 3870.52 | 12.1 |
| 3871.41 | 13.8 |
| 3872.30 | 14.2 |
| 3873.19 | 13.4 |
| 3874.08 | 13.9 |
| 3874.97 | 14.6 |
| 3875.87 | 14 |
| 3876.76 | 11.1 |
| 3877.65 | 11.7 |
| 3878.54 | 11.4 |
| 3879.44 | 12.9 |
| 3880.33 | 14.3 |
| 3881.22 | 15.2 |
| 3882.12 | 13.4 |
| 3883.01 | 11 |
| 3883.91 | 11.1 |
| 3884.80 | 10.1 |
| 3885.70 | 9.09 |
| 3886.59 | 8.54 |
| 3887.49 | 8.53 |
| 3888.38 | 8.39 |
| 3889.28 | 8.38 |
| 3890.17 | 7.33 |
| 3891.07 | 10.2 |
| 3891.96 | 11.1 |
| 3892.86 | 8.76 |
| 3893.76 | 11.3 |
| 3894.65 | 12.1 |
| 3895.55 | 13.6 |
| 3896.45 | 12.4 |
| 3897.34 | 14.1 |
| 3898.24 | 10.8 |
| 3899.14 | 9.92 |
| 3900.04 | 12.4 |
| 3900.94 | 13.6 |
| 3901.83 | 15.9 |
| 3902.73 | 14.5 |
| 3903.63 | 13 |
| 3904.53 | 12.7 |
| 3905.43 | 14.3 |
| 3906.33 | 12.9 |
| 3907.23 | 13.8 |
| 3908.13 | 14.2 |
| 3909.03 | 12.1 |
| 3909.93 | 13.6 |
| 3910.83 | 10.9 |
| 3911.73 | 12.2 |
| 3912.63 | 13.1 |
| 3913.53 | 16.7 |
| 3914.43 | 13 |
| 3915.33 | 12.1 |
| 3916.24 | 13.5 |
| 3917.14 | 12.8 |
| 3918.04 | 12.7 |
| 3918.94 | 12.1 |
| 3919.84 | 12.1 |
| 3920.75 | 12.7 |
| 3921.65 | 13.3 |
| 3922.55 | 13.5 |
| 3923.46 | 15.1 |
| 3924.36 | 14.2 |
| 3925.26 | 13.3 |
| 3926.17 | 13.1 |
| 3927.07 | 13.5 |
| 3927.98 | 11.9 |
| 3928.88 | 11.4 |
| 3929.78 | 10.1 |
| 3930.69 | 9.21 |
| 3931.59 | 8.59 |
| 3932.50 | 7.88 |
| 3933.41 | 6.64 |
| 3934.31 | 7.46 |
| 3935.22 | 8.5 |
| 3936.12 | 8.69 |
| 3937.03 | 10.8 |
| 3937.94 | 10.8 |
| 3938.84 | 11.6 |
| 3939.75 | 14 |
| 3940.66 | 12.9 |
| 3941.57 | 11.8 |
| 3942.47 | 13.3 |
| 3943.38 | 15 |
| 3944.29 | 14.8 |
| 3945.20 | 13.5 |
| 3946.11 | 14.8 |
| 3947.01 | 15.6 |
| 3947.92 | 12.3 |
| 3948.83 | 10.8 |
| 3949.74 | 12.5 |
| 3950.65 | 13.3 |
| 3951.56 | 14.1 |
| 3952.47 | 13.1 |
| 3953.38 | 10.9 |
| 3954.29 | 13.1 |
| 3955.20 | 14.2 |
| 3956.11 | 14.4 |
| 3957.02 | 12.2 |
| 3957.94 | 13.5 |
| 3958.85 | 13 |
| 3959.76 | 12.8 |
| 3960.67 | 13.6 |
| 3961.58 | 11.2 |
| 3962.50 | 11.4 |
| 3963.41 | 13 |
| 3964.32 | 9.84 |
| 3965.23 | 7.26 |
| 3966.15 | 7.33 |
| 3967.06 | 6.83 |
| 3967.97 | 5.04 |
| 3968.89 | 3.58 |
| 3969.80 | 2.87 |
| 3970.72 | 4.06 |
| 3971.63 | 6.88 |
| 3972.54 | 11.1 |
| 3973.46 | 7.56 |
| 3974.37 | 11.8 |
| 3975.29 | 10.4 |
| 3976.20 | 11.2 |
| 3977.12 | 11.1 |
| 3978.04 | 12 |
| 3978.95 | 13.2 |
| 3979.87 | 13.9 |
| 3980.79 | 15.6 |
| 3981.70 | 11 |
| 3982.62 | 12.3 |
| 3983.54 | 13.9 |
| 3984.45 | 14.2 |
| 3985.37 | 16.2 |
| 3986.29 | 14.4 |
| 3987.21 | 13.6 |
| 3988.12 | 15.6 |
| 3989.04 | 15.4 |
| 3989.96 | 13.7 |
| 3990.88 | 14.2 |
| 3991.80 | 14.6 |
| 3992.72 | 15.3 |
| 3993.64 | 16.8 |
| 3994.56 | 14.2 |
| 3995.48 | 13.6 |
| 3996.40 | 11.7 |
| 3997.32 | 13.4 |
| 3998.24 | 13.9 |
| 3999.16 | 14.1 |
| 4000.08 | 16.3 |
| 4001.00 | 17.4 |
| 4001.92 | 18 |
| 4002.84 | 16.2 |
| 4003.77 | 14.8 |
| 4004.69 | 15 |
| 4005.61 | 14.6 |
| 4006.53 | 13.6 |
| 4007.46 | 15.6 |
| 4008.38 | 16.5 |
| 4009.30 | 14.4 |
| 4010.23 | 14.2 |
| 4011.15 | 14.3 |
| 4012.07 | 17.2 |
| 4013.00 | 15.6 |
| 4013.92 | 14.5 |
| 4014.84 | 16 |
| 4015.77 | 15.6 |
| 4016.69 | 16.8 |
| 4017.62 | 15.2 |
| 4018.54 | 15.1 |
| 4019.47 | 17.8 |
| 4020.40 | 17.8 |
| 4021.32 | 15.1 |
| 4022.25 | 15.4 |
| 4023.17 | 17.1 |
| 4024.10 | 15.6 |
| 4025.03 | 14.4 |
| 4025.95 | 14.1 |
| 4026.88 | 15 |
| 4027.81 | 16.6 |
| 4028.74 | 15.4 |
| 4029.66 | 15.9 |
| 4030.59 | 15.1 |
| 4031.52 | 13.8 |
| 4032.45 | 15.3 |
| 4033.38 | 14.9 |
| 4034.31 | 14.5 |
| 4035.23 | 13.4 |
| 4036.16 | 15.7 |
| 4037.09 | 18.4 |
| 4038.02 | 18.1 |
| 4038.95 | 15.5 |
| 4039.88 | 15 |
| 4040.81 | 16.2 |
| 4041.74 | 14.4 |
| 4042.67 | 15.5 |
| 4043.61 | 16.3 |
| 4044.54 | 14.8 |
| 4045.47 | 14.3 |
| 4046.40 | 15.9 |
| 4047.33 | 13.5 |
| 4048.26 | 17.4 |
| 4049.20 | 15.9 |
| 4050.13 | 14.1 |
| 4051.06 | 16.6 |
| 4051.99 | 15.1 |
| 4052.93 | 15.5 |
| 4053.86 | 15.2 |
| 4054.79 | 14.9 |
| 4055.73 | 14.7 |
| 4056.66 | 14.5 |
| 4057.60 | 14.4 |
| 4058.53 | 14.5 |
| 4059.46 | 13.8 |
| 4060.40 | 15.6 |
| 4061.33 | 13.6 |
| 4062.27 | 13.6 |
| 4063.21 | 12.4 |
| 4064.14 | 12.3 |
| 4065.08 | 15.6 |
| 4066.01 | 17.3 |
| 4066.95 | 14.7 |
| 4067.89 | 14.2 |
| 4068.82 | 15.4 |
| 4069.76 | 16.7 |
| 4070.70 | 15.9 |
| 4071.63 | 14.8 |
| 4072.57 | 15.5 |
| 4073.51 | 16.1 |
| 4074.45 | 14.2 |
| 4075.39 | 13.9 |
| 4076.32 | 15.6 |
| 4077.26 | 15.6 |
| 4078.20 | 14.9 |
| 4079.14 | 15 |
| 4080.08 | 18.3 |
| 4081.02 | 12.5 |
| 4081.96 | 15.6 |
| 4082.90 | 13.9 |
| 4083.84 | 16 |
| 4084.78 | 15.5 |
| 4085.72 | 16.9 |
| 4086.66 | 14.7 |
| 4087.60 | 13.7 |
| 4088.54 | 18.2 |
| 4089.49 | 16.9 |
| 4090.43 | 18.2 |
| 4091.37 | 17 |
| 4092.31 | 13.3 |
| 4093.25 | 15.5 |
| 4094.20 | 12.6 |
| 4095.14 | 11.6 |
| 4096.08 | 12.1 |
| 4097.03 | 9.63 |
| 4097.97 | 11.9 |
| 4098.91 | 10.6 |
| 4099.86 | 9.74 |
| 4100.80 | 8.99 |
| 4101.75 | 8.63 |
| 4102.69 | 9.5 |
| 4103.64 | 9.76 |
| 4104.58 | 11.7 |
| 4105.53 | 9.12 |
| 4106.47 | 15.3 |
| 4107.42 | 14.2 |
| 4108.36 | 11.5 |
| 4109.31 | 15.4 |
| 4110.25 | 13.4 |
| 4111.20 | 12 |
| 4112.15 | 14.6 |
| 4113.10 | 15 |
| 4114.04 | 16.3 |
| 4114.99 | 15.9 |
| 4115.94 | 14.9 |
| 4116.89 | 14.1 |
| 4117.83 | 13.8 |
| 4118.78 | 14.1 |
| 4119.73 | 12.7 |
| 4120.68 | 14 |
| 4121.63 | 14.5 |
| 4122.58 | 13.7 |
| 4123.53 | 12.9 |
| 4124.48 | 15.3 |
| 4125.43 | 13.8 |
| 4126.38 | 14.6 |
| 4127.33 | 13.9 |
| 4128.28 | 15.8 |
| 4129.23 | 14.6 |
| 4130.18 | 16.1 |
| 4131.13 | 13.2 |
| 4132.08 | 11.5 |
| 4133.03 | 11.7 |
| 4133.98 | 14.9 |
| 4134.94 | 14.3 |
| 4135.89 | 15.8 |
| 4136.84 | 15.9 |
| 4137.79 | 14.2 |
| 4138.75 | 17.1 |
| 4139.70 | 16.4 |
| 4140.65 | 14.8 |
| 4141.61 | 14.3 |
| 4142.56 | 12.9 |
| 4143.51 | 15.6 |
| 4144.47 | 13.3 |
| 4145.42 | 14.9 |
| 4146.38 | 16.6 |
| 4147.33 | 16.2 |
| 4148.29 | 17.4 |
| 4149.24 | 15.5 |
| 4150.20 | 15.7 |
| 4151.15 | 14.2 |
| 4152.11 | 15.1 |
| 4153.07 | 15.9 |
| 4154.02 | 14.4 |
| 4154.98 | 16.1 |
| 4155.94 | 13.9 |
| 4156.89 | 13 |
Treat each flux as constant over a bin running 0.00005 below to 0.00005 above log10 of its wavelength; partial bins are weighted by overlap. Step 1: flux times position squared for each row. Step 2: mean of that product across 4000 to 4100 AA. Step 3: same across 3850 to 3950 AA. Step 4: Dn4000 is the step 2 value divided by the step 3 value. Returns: 1.3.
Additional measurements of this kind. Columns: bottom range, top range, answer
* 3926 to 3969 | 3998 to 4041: 1.41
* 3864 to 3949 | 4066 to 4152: 1.28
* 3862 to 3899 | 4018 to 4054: 1.38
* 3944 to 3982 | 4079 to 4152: 1.36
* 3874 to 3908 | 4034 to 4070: 1.38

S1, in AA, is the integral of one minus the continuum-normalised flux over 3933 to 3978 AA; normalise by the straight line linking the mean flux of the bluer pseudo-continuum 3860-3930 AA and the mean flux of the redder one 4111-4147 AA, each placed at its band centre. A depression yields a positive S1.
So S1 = 7.3 AA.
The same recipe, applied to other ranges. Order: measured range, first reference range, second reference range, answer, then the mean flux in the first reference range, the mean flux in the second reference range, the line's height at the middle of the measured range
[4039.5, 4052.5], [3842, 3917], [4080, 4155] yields -1.6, 12.7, 14.1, 13.7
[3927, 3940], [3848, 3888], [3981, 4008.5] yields 3.7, 13.1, 14.7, 13.9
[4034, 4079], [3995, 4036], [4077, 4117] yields -2.0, 15.3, 13.7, 14.5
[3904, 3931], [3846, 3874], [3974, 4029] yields 2.3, 13.7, 14.7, 14.1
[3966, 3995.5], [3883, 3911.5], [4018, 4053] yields 5.0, 11.6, 15.5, 14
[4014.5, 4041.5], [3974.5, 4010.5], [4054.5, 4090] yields -2.0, 14.2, 15.1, 14.6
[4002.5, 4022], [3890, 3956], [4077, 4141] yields -3.6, 12.3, 14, 13.1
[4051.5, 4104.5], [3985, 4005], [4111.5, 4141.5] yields 1.7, 14.9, 14.5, 14.7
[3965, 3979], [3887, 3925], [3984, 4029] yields 6.0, 12.4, 15.2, 14.2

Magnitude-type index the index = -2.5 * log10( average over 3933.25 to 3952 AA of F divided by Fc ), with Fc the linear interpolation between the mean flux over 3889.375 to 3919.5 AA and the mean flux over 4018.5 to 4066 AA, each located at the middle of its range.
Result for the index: 0.10 mag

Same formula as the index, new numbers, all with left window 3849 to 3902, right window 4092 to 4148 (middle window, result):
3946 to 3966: 0.036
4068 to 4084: -0.141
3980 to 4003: -0.122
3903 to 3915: -0.049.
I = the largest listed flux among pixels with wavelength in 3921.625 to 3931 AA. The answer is 15.1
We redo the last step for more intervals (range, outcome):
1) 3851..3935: 16.9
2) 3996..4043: 18.4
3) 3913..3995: 16.8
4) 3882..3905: 15.9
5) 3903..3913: 14.3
